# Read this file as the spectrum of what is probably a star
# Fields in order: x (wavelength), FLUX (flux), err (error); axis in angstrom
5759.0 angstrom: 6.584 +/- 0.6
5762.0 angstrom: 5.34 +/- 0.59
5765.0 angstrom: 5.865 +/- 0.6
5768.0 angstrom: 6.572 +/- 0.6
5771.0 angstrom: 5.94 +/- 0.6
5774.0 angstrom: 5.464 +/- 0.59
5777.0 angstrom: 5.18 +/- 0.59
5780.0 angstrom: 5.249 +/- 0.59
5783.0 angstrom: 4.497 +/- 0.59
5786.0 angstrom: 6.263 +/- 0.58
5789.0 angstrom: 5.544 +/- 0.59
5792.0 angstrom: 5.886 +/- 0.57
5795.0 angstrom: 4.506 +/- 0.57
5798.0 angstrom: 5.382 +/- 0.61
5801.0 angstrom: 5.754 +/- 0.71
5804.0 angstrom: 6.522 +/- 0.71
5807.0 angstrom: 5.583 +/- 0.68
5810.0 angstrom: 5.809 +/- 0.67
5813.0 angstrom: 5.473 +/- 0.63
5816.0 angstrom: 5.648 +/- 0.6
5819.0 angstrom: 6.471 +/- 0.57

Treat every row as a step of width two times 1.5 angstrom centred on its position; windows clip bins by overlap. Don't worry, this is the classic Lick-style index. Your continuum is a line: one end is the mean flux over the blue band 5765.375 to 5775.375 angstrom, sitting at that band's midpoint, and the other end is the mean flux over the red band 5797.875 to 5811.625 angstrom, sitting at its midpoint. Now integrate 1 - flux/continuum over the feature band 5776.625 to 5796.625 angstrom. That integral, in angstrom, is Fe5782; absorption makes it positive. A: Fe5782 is 2.1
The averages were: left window 5.98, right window 5.85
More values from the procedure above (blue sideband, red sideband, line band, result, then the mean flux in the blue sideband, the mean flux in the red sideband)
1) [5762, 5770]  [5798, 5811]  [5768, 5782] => 1.06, 6.04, 5.86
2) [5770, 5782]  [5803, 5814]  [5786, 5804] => 0.24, 5.4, 5.83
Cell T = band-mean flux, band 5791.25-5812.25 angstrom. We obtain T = 5.62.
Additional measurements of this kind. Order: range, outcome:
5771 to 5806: 5.5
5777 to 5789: 5.34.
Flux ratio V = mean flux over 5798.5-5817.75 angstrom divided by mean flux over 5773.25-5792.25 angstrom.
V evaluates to 1.07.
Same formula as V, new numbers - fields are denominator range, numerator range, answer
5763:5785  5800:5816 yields 1.05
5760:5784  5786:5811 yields 1.02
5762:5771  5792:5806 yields 0.93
